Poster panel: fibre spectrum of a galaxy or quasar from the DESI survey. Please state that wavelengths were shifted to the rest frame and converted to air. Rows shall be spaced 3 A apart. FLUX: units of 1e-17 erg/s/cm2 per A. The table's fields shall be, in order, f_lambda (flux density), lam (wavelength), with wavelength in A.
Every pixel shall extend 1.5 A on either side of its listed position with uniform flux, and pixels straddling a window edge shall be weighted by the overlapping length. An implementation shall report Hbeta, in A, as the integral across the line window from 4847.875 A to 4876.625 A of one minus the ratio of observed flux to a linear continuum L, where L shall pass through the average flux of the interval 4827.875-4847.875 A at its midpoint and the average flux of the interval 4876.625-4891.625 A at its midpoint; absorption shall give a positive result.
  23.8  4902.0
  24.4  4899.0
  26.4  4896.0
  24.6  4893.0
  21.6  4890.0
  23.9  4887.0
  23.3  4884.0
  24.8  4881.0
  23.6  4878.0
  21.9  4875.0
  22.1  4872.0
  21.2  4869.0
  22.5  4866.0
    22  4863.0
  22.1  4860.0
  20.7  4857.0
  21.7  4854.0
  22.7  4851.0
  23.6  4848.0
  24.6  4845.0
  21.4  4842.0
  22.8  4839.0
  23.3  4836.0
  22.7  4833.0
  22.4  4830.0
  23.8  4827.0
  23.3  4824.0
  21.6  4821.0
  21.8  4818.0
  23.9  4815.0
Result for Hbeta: 1.5 A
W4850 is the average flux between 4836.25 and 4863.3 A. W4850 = 22.5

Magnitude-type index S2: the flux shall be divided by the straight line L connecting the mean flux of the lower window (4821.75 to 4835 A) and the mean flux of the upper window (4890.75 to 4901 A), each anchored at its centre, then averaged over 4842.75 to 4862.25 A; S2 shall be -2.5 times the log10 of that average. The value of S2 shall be 0.05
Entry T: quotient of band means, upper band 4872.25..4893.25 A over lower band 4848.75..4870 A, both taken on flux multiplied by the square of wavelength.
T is 1.07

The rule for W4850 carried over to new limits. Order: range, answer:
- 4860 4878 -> 22.1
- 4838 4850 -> 23.1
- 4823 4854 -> 23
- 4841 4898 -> 22.9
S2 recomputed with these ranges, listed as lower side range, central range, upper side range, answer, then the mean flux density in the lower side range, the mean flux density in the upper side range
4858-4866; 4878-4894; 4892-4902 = 0.02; 22.1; 25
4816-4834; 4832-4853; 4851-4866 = -0.04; 22.6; 21.8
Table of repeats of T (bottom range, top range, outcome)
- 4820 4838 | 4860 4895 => 1.02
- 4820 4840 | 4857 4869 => 0.97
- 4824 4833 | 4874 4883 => 1.04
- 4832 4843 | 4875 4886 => 1.06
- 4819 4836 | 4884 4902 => 1.09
